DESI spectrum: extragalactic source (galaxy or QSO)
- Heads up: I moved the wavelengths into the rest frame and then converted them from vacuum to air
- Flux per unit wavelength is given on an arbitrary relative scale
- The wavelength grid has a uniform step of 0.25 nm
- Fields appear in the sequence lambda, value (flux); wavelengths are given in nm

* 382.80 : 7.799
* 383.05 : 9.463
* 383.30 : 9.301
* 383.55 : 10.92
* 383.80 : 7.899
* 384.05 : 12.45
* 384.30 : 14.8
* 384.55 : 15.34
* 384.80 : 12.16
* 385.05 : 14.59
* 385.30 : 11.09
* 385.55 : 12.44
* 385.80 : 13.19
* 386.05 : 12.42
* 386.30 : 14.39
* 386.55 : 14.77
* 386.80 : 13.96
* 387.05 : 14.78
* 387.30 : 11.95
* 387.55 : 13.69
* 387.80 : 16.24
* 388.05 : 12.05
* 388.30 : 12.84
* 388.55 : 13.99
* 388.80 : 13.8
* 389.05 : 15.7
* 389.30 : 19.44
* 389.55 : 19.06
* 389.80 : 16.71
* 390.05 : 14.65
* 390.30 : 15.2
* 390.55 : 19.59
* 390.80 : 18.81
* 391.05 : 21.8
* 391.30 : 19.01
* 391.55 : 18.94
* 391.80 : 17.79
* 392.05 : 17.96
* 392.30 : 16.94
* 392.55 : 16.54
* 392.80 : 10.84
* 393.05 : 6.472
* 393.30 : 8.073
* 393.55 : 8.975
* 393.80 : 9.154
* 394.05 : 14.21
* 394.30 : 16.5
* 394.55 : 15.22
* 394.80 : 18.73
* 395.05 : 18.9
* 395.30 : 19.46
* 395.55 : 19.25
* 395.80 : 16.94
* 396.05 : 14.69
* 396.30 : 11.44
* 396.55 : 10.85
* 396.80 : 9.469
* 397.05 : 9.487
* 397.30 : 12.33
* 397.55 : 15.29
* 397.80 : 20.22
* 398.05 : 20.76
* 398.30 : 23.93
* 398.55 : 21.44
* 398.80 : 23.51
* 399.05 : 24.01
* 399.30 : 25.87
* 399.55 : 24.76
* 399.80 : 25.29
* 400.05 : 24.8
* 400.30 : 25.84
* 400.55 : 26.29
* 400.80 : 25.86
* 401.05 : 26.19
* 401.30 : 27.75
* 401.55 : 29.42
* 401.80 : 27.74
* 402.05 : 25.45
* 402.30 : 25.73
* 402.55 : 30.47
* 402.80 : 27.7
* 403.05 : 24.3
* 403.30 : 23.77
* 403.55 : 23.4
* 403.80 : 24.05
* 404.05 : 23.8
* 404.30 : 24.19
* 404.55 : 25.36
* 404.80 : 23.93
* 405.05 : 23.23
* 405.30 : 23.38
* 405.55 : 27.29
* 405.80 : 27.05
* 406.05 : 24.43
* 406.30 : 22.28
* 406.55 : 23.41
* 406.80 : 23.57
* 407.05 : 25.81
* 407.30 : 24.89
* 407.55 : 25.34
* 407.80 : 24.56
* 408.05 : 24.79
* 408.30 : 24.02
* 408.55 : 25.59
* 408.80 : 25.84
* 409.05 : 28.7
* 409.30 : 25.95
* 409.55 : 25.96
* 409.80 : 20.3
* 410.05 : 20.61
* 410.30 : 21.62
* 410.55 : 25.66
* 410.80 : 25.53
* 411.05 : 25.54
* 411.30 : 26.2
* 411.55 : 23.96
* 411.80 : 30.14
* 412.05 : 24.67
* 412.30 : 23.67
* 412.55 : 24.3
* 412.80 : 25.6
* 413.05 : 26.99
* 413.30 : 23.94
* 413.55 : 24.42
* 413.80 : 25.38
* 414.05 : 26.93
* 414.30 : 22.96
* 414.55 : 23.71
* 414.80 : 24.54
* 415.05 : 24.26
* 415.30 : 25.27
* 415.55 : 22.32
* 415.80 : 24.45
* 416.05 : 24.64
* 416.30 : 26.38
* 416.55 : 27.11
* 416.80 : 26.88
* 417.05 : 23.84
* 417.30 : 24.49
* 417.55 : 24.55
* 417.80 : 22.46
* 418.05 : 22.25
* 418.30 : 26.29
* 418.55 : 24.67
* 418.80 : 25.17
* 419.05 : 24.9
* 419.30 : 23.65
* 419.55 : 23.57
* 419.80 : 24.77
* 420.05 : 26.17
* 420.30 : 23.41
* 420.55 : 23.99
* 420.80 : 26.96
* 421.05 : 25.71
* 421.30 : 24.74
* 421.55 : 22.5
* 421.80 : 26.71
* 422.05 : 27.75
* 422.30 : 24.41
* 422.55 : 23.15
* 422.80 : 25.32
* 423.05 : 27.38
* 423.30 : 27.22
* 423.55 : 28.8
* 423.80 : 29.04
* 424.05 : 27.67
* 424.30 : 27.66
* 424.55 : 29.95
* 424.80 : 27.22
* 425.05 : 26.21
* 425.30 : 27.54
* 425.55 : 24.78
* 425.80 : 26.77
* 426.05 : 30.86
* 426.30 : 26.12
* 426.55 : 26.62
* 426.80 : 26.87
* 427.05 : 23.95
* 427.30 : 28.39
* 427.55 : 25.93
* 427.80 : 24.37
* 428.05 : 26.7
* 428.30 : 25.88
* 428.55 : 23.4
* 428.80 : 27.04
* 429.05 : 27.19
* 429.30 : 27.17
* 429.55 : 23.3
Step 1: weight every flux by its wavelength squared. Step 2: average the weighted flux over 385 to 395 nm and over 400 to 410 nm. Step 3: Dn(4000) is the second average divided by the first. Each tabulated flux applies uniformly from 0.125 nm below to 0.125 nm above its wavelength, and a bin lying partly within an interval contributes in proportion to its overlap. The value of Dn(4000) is 1.84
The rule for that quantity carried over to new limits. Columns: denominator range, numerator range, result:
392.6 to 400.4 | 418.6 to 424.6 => 1.72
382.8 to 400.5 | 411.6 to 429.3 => 1.87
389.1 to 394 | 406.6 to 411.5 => 1.74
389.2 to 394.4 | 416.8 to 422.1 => 1.83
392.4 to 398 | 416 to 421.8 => 2.00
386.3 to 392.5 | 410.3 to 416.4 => 1.74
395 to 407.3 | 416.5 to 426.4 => 1.26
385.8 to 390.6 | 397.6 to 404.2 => 1.79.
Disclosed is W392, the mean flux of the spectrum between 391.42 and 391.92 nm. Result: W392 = 18.4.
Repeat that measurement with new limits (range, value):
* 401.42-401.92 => 28.6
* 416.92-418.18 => 23.5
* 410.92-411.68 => 25.3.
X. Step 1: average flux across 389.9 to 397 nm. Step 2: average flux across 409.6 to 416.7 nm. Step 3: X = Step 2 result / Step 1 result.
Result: 1.63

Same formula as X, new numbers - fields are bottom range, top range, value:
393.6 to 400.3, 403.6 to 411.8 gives 1.37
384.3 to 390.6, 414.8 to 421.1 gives 1.70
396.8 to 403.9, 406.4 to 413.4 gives 1.06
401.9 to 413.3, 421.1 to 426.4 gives 1.07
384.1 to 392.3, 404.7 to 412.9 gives 1.61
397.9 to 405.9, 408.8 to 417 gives 0.99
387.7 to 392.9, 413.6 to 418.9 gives 1.49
